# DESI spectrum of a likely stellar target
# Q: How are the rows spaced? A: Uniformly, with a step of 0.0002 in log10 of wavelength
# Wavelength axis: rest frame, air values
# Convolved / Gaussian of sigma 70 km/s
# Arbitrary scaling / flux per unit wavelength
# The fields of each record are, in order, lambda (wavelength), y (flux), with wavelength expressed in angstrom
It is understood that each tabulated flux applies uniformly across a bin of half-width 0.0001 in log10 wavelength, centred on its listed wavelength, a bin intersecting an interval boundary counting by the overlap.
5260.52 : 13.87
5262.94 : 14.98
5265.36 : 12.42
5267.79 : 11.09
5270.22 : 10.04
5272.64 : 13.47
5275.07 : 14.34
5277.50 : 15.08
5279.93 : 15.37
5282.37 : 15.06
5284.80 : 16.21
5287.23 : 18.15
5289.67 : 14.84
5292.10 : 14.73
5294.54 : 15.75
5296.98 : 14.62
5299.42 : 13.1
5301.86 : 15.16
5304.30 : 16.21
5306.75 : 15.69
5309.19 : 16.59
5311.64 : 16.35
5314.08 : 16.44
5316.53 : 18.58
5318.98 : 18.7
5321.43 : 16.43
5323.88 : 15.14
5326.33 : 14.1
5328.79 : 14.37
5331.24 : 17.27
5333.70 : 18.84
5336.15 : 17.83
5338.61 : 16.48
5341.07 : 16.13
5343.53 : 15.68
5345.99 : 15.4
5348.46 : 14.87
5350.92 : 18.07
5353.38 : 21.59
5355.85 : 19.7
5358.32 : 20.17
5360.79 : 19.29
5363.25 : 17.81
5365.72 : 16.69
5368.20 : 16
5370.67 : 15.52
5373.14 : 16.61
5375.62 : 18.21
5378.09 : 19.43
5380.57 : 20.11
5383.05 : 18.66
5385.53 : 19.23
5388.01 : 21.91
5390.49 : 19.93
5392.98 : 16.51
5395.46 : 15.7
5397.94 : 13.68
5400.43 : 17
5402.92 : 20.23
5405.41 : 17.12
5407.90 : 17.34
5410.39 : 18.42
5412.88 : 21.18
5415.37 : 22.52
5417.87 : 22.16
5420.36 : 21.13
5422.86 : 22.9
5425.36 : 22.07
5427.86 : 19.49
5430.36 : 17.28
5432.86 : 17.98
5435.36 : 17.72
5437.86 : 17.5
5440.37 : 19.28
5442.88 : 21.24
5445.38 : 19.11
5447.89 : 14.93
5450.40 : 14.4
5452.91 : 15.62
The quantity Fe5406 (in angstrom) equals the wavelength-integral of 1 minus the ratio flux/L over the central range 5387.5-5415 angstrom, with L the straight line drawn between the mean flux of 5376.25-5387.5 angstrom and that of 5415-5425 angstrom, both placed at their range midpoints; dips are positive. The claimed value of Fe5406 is 3.5 angstrom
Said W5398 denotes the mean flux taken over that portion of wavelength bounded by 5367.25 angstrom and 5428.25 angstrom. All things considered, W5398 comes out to 18.9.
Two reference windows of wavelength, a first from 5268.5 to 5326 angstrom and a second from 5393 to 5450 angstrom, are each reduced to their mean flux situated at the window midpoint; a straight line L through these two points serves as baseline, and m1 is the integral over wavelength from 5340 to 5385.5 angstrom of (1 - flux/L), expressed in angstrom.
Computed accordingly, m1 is -1.6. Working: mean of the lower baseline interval 15.4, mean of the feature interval 17.8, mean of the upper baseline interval 18.8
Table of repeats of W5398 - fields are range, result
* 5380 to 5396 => 18.9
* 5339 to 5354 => 16.7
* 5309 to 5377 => 17.1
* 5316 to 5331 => 16.2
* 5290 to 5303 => 14.7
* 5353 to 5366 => 19.2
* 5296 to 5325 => 16.1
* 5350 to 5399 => 18.3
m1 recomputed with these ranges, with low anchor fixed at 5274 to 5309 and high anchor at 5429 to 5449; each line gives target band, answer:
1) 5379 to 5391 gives -2.0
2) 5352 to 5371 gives -2.1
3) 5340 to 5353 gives 0.0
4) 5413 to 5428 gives -3.4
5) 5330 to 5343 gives -0.8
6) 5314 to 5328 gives -0.5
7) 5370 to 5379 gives -0.3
